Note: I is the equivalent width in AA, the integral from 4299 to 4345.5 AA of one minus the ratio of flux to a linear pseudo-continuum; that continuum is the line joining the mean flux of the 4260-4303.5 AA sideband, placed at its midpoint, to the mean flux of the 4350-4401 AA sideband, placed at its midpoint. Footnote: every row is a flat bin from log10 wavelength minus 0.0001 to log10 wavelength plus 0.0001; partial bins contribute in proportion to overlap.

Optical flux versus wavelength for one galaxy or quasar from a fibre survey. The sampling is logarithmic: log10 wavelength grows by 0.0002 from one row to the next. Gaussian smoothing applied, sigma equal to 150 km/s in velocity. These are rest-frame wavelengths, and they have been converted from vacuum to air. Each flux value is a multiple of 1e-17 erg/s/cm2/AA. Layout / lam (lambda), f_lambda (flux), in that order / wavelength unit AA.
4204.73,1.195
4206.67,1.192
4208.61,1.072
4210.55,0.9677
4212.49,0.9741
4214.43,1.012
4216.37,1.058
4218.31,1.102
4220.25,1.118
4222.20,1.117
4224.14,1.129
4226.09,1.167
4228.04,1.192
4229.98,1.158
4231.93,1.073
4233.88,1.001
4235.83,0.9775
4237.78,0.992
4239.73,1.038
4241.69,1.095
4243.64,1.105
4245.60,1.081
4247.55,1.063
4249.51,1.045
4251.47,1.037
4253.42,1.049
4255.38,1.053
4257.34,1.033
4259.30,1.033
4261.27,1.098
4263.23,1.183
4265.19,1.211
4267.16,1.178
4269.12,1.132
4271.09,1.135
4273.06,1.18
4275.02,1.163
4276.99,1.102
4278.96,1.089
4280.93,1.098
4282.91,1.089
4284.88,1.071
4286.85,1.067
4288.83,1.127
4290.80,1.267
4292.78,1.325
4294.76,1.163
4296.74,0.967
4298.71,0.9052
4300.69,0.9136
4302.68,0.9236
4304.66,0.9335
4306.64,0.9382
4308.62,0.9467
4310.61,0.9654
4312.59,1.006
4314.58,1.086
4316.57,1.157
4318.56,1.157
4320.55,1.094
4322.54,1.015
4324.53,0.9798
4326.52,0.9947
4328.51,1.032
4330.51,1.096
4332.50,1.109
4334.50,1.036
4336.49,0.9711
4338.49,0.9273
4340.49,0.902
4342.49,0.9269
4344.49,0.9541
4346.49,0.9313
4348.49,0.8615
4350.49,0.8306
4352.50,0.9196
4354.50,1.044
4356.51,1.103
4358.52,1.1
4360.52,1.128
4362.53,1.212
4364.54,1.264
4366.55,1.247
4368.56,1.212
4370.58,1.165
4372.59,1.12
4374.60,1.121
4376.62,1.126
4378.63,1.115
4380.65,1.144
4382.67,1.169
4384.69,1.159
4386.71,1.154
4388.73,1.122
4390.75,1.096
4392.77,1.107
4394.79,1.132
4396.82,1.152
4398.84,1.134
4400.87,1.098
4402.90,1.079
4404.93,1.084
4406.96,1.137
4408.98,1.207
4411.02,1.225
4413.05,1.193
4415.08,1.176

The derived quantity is 4.8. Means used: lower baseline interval 1.11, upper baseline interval 1.13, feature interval 1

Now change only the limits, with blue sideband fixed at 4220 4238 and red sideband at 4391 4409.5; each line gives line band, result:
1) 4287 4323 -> 1.9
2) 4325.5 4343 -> 1.7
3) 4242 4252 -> 0.3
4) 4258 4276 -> -0.7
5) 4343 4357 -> 2.2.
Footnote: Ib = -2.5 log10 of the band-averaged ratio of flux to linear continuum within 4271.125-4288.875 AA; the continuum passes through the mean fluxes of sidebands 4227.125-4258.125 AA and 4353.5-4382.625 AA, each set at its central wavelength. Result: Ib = -0.02 mag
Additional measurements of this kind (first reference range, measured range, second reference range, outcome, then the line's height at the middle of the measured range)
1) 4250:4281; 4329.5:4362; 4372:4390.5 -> 0.14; 1.13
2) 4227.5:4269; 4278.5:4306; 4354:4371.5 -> 0.05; 1.11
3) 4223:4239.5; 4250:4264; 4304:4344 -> 0.00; 1.06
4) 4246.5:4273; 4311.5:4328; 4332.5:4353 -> -0.08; 0.98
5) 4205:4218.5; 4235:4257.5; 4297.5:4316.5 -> -0.02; 1.03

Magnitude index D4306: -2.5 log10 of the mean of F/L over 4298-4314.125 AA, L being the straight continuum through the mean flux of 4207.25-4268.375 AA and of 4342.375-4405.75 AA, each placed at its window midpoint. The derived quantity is 0.15 mag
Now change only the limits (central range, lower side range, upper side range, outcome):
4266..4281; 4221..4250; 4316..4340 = -0.07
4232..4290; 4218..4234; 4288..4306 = 0.00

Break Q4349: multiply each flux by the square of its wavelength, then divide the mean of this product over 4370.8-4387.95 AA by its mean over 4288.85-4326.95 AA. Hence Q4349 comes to 1.13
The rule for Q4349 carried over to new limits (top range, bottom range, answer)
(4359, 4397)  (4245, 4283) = 1.10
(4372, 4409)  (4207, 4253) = 1.14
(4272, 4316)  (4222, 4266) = 1.00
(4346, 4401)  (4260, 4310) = 1.06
